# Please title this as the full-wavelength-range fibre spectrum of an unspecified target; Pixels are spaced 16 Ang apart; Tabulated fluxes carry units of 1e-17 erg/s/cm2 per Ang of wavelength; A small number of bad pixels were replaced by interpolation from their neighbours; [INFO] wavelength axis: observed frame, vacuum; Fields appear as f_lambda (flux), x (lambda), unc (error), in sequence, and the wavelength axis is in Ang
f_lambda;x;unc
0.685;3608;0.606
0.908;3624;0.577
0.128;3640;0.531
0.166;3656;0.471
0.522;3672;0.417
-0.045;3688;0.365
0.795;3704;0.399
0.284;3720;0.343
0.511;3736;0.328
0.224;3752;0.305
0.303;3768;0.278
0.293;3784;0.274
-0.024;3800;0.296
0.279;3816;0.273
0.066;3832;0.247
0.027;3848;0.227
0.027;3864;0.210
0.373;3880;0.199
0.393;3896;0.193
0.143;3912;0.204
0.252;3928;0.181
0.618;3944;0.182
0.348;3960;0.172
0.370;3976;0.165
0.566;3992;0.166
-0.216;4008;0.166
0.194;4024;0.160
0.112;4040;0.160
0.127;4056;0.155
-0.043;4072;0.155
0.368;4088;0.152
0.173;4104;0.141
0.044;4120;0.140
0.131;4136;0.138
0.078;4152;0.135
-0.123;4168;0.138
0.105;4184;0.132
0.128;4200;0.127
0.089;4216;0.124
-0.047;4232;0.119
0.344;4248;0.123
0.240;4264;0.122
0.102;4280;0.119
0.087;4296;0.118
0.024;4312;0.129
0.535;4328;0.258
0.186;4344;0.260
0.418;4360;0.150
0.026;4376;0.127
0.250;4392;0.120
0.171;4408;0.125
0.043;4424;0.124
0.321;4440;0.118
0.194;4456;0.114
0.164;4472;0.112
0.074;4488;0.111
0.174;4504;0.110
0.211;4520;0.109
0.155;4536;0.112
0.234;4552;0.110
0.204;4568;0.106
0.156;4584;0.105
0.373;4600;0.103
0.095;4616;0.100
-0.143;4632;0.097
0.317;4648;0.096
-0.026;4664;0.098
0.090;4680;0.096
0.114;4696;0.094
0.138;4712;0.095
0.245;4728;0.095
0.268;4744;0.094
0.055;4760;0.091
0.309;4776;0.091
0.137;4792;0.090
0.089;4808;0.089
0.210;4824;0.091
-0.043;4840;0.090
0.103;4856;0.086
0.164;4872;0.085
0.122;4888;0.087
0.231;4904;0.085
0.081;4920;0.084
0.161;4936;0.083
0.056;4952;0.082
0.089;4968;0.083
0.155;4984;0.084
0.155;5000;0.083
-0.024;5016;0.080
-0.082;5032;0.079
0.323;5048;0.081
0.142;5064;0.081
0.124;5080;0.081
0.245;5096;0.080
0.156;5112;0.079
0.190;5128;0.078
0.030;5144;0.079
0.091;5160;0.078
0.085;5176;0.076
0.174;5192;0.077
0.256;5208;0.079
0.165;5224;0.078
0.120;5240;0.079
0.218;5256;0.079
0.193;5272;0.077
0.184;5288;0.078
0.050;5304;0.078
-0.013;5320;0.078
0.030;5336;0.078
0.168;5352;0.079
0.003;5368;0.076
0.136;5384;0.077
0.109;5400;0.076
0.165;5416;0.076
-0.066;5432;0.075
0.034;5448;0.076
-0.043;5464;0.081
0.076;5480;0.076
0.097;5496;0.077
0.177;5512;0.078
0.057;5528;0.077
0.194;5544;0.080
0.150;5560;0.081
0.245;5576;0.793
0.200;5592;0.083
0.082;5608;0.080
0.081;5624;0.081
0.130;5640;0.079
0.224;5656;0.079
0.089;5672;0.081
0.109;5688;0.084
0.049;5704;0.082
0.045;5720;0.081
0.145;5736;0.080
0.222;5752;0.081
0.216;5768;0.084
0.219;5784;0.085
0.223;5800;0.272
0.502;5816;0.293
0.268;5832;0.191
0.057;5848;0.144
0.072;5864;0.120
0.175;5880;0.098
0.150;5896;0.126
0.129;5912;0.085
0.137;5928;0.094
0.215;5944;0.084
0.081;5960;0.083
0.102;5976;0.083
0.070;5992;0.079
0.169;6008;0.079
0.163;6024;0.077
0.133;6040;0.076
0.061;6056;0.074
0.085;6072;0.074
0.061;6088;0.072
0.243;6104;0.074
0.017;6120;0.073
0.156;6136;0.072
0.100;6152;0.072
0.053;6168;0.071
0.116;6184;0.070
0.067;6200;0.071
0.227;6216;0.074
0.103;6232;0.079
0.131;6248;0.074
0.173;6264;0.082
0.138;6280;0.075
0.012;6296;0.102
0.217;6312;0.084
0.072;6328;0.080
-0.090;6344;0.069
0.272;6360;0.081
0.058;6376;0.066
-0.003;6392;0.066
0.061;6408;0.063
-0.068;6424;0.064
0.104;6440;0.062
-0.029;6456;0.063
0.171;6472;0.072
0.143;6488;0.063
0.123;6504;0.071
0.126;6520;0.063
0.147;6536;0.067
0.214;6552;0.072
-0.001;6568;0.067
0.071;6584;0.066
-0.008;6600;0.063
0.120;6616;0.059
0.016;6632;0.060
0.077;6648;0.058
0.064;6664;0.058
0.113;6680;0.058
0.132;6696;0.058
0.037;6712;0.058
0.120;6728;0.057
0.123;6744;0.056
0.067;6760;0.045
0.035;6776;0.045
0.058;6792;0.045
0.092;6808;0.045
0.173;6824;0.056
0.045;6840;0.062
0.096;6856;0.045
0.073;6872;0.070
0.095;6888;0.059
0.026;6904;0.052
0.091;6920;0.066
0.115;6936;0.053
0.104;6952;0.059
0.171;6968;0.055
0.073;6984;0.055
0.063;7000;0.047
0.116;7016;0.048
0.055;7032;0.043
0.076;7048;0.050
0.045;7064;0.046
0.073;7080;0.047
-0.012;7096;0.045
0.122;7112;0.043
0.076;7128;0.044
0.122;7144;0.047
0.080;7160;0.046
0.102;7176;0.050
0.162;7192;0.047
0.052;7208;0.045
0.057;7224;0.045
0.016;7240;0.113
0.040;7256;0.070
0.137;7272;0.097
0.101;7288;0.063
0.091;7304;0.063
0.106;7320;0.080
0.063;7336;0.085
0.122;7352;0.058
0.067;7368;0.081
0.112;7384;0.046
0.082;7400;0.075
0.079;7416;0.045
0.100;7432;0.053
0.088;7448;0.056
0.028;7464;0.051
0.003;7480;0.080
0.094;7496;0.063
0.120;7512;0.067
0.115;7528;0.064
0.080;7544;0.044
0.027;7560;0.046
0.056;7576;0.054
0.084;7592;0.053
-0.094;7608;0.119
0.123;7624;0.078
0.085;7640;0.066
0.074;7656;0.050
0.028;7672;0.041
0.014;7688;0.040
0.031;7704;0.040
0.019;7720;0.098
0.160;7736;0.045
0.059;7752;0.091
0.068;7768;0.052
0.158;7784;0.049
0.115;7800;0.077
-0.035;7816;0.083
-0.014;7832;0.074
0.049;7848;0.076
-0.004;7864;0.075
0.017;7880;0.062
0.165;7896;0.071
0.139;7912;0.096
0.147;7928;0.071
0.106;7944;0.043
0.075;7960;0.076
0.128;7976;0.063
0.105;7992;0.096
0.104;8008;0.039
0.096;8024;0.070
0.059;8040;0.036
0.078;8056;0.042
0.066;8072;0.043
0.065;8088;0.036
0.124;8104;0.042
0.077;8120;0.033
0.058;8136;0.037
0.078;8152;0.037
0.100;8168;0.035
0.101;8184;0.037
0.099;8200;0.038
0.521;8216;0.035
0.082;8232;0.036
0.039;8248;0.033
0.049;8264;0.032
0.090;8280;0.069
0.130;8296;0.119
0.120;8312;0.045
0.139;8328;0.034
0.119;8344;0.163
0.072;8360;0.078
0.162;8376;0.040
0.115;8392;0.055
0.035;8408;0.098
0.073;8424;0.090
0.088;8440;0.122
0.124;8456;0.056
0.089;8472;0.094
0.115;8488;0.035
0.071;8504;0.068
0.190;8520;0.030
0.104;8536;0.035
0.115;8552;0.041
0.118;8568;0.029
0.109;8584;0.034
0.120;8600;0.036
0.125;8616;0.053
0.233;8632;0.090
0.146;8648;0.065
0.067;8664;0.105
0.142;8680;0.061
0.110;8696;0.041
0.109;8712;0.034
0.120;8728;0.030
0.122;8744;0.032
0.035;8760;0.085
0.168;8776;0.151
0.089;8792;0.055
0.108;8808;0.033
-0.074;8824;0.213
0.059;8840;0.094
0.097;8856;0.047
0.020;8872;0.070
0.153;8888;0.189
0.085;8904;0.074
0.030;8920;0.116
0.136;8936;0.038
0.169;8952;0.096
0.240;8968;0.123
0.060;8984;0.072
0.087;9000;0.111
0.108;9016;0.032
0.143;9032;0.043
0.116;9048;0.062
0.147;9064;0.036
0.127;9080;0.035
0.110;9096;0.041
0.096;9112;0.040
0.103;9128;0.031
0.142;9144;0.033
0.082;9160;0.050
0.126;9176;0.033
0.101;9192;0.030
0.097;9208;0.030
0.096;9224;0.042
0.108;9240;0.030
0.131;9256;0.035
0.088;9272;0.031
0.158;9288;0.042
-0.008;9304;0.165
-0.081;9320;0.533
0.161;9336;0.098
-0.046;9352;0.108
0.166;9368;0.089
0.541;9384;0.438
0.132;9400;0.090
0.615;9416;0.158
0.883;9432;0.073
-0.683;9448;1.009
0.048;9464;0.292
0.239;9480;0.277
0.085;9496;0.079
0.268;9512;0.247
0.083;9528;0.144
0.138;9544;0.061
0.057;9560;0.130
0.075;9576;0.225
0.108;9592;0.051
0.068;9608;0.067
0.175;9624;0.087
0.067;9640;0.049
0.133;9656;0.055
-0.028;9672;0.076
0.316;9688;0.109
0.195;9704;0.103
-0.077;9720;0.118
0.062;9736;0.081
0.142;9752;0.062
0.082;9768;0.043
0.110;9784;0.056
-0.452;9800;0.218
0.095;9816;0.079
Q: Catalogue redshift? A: 1.20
